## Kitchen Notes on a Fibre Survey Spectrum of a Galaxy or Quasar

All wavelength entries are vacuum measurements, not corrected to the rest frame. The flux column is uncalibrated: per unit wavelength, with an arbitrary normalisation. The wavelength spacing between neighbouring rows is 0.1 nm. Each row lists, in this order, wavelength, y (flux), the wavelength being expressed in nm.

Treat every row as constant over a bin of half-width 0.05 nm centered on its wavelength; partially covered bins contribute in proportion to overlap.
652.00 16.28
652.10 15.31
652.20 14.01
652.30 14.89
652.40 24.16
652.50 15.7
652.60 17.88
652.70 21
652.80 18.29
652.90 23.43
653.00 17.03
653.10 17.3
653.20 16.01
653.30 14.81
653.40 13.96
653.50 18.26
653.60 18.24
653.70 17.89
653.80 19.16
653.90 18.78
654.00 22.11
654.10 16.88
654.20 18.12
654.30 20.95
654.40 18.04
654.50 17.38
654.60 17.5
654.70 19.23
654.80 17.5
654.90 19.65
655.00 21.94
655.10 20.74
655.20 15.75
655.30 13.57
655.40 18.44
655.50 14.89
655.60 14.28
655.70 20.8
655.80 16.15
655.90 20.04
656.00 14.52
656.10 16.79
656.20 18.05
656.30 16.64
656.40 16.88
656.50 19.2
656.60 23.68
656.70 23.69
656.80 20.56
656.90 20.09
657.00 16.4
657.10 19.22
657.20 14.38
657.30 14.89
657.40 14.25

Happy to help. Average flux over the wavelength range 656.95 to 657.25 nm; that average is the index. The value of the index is 16.7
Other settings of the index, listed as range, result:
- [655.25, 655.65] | 15.3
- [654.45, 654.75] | 18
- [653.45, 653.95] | 18.5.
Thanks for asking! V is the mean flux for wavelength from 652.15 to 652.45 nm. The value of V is 17.7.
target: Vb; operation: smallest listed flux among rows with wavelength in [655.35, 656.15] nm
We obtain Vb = 14.28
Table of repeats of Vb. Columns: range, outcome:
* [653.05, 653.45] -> 13.96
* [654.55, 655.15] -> 17.5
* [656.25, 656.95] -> 16.64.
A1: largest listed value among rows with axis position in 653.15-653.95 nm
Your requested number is 19.16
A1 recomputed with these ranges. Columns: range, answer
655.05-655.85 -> 20.8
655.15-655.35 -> 15.75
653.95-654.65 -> 22.11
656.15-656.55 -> 19.2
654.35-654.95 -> 19.65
